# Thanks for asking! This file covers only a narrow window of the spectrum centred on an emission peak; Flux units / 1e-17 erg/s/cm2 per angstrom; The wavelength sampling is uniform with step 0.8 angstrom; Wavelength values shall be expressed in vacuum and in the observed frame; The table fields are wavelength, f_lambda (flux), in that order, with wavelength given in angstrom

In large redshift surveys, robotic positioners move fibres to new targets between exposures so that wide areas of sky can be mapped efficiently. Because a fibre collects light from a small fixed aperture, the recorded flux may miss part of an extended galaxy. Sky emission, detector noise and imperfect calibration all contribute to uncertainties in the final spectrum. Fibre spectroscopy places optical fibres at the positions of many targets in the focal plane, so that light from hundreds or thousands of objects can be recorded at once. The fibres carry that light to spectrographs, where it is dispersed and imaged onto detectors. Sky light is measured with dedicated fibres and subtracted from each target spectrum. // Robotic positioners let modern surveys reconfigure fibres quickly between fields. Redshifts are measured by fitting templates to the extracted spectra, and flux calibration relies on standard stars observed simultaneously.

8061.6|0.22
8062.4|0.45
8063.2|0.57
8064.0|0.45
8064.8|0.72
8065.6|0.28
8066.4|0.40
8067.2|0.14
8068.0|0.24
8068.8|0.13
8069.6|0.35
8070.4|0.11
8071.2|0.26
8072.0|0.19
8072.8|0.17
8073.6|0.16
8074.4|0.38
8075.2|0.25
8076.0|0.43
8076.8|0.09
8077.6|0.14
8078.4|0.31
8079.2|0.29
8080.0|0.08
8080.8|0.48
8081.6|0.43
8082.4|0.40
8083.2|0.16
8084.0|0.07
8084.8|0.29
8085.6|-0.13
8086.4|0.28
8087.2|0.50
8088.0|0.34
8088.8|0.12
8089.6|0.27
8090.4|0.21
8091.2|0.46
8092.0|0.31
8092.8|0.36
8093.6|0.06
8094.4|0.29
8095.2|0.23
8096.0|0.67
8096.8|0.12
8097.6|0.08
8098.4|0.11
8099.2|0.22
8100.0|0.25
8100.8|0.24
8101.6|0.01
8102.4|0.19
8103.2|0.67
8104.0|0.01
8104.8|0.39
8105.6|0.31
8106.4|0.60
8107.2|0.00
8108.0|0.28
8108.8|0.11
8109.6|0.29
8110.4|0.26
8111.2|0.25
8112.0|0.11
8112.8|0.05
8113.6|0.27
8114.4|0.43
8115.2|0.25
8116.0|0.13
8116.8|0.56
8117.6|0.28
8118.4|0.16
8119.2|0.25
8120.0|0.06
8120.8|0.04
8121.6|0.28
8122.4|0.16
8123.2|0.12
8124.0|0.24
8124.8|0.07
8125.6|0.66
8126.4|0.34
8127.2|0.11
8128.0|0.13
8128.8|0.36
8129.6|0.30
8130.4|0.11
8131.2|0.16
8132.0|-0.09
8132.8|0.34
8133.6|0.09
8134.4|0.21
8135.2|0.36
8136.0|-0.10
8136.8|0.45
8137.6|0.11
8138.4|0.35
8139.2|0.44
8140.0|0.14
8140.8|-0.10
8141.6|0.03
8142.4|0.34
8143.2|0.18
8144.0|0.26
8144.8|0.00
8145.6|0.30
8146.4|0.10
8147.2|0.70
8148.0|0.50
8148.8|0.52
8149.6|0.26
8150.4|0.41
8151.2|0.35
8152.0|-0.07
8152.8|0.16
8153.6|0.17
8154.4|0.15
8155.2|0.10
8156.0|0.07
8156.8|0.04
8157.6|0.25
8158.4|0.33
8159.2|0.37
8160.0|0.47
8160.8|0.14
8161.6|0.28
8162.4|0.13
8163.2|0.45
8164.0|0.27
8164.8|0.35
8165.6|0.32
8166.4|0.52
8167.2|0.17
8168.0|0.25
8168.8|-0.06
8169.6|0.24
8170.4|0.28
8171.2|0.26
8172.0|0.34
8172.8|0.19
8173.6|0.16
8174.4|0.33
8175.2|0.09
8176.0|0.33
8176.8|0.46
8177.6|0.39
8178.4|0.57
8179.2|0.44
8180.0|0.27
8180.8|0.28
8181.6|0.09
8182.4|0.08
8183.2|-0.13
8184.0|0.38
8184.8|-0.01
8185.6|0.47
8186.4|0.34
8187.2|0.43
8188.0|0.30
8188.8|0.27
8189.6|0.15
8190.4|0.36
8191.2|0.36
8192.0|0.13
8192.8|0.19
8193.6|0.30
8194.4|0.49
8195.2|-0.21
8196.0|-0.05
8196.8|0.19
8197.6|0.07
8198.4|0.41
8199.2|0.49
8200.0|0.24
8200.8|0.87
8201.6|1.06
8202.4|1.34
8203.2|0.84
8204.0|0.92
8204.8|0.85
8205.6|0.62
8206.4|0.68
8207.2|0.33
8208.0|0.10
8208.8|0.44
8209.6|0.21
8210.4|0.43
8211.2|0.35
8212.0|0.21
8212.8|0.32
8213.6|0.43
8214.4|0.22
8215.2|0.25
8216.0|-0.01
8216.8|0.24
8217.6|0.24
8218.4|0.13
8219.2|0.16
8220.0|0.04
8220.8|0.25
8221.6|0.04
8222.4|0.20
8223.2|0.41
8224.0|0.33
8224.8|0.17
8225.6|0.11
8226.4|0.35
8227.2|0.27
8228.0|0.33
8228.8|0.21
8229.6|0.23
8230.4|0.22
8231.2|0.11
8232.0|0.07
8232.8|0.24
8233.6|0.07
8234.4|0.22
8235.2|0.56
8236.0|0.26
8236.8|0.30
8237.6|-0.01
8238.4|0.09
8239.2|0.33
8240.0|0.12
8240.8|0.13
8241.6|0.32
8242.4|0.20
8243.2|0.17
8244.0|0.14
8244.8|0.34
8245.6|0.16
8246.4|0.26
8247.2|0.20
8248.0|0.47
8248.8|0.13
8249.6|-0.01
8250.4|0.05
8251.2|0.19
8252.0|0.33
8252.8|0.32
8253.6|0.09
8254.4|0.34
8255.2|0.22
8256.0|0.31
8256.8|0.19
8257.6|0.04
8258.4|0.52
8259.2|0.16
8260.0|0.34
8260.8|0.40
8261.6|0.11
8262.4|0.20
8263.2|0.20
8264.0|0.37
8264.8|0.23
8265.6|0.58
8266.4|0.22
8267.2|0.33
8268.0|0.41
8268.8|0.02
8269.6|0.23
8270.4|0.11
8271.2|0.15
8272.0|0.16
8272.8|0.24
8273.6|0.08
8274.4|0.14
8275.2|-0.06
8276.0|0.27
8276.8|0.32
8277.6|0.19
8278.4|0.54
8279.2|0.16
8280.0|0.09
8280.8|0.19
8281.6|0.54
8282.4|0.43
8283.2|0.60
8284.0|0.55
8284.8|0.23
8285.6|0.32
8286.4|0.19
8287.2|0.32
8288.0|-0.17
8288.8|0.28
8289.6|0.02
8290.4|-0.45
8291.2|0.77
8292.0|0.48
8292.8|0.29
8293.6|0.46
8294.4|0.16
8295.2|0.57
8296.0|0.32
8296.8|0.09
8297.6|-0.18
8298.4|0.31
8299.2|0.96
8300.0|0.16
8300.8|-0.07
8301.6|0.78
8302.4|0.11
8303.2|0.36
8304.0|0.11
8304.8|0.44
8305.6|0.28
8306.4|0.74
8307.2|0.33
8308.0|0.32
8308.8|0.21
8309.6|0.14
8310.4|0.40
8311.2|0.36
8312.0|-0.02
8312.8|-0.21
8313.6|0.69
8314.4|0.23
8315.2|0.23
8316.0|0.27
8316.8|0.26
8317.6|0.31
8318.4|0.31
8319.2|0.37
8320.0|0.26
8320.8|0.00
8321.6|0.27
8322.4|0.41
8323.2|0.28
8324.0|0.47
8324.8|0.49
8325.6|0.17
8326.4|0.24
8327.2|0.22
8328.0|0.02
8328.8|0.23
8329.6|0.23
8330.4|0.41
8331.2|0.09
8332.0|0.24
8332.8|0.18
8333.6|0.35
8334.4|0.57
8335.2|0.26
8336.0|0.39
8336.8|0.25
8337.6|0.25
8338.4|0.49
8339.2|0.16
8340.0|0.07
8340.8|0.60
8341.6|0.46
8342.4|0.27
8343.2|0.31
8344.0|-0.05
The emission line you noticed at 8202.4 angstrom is H-gamma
